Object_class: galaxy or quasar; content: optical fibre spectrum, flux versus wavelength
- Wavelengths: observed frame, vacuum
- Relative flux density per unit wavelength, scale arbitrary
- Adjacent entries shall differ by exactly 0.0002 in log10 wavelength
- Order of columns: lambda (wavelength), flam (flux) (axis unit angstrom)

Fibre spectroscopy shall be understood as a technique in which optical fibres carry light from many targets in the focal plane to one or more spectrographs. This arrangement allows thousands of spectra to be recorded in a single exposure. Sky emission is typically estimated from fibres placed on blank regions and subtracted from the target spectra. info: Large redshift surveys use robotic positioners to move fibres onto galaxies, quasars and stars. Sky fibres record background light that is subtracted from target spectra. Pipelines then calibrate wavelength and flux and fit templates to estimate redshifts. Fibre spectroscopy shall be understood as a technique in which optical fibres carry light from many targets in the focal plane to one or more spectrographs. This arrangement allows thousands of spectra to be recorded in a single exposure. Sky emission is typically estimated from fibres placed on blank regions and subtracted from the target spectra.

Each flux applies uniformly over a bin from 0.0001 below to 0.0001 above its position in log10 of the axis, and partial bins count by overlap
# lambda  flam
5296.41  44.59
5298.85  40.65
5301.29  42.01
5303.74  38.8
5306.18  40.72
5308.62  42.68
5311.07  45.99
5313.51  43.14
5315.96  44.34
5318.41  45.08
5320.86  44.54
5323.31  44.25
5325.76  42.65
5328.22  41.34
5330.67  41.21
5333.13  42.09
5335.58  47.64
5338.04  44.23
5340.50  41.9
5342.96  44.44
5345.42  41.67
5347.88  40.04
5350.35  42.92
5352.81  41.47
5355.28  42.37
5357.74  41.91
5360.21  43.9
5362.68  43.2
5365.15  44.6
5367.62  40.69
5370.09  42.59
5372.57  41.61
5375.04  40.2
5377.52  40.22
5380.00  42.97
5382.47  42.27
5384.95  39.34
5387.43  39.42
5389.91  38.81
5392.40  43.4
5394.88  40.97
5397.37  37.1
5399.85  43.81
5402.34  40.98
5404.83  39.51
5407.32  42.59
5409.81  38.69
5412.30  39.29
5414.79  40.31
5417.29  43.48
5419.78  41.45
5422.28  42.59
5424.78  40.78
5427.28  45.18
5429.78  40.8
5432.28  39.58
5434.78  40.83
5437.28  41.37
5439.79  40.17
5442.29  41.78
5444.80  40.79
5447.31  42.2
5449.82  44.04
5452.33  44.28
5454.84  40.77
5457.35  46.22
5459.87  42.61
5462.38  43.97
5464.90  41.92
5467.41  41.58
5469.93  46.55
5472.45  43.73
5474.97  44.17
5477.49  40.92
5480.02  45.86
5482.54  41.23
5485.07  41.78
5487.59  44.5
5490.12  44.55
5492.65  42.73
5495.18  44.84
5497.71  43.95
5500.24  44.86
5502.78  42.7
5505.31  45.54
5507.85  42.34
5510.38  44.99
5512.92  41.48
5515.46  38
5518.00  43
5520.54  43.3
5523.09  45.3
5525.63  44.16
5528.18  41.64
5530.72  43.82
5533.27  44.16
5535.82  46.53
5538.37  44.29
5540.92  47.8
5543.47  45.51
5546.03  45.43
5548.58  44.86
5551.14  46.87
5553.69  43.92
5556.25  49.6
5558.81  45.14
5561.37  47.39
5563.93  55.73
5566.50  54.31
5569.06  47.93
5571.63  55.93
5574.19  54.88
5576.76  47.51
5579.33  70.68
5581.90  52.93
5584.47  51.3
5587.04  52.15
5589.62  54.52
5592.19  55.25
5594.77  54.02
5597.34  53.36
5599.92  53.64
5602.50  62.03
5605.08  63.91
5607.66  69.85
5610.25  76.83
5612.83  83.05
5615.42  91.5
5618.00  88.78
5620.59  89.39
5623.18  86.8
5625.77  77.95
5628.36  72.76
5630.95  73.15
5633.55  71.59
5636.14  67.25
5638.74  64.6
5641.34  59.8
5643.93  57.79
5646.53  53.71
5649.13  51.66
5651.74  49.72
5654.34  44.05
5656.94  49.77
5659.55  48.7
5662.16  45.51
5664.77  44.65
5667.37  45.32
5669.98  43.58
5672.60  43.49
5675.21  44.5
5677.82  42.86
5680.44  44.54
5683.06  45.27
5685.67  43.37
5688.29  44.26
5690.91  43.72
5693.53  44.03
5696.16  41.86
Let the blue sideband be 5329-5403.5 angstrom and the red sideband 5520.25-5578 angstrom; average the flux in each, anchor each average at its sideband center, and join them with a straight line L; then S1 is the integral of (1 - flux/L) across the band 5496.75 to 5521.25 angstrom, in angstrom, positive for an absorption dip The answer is 1.7 angstrom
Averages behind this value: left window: 41.9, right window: 47.3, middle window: 43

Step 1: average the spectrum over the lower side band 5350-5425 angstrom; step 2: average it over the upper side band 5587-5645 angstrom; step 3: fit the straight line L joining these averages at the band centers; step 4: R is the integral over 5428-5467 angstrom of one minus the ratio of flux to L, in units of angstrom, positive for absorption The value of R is 5.2 angstrom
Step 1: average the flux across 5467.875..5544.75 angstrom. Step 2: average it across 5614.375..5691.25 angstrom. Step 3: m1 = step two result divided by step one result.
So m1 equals 1.32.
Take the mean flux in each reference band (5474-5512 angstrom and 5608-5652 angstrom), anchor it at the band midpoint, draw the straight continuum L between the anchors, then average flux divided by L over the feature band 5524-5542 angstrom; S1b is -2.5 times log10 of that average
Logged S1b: 0.16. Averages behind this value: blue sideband 43.6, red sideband 72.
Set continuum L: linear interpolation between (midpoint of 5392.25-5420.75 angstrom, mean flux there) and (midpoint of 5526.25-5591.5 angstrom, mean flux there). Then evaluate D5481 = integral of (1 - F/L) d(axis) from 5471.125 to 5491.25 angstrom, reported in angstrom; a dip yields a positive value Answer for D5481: 0.8 angstrom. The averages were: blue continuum 40.9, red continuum 49.4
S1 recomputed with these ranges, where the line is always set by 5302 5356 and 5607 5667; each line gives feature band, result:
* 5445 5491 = 8.5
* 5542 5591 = 7.8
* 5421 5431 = 1.5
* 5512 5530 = 4.6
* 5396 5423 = 4.4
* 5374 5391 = 2.3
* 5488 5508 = 4.1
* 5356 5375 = 1.3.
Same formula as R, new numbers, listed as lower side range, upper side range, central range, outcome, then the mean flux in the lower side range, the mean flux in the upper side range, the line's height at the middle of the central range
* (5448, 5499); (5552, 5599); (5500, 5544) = 3.7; 43.5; 52.6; 47.8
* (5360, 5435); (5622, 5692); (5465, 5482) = 0.6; 41.3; 54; 45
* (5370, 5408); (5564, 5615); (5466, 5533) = 9.9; 40.9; 59.1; 51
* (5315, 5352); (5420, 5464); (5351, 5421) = 2.3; 43.2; 42.2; 42.7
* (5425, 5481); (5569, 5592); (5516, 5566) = 5.1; 42.6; 54.6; 50.9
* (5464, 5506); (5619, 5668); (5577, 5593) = -0.3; 43.6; 61.1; 54.6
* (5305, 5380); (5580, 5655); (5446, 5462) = 2.6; 42.8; 65.2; 51.9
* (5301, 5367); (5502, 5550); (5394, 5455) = 2.9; 42.9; 44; 43.4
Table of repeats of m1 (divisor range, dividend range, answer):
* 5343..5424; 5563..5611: 1.38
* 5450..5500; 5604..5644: 1.73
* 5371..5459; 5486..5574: 1.10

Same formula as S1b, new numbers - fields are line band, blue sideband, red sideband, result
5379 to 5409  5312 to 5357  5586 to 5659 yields 0.166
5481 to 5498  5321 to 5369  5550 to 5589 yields 0.123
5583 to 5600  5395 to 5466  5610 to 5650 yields 0.245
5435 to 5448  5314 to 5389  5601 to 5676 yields 0.186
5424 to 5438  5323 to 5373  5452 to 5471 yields 0.045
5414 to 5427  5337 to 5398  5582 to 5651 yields 0.122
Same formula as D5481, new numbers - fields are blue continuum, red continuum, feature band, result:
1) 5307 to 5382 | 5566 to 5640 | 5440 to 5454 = 2.56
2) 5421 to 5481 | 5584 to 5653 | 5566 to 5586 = 1.96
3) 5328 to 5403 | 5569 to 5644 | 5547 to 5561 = 3.34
